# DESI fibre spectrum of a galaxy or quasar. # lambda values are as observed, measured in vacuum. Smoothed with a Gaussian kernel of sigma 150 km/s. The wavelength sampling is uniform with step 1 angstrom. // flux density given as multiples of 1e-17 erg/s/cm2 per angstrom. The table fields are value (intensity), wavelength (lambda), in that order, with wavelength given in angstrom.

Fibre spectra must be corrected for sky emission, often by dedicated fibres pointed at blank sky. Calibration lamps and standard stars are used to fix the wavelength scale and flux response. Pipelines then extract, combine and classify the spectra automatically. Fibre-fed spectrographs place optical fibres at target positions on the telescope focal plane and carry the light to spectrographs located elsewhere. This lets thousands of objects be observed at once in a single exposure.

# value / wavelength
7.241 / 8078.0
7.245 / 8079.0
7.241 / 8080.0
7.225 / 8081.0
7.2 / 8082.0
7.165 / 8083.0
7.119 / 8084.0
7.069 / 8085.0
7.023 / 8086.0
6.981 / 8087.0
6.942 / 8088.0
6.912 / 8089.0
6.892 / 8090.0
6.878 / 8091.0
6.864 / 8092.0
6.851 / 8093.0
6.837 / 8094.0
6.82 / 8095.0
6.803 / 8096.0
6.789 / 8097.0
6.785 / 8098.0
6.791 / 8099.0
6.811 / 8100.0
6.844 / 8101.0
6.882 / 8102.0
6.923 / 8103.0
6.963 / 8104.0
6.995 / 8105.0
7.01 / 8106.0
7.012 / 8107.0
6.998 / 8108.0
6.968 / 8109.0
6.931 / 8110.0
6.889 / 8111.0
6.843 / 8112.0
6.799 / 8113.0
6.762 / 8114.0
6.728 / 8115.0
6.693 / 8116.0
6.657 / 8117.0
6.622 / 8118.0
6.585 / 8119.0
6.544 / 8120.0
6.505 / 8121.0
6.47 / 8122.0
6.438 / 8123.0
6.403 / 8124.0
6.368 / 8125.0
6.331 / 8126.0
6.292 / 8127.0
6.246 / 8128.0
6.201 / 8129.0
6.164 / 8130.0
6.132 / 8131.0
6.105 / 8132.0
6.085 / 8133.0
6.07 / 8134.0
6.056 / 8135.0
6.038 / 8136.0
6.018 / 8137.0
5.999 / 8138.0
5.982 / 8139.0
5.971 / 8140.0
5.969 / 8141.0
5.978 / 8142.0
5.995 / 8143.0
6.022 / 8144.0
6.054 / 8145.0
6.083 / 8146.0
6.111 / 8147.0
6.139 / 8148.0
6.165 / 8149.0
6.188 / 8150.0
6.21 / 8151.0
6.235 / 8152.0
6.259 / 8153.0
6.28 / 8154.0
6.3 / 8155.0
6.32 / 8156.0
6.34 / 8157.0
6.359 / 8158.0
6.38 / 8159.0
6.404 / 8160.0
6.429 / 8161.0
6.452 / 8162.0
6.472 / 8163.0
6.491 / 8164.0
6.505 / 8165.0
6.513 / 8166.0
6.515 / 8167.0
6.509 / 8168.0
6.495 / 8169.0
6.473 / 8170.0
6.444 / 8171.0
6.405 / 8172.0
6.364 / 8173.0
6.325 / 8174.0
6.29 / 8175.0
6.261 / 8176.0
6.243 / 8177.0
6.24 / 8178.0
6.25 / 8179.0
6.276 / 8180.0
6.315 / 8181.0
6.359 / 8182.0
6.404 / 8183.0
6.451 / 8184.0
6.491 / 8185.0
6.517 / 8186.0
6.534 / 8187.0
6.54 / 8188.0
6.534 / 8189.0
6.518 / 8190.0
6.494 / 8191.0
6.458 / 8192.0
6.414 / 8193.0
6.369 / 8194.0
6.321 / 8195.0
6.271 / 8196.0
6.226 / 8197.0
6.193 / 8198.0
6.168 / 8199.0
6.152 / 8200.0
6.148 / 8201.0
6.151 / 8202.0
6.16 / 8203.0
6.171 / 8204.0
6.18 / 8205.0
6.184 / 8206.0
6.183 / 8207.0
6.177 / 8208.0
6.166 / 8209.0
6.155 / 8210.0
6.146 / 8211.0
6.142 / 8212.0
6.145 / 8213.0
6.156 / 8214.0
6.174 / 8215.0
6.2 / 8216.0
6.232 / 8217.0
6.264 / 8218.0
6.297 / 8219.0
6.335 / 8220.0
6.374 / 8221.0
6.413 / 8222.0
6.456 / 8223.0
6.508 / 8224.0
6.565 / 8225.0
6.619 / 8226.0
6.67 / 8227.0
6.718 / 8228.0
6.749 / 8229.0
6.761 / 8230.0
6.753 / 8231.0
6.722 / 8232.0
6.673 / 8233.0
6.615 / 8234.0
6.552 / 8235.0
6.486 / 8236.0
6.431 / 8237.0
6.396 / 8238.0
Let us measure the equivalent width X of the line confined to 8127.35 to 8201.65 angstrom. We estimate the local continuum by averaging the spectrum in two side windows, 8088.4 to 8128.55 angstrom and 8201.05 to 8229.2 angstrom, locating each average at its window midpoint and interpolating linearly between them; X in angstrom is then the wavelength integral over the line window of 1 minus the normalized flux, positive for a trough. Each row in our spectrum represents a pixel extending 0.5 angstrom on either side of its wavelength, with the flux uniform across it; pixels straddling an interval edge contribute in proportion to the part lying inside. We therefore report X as 2.6 angstrom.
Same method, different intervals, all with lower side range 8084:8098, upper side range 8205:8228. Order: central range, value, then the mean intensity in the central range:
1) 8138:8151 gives 1.15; 6.06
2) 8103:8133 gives 0.75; 6.61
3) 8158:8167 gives 0.15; 6.45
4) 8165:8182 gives 0.35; 6.37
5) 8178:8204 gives 0.34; 6.34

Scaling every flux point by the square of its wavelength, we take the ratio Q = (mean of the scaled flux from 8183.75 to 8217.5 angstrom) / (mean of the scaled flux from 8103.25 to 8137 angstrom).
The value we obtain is 1.0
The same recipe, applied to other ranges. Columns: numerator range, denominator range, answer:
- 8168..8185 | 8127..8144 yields 1.06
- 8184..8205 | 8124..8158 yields 1.04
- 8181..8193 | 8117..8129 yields 1.02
